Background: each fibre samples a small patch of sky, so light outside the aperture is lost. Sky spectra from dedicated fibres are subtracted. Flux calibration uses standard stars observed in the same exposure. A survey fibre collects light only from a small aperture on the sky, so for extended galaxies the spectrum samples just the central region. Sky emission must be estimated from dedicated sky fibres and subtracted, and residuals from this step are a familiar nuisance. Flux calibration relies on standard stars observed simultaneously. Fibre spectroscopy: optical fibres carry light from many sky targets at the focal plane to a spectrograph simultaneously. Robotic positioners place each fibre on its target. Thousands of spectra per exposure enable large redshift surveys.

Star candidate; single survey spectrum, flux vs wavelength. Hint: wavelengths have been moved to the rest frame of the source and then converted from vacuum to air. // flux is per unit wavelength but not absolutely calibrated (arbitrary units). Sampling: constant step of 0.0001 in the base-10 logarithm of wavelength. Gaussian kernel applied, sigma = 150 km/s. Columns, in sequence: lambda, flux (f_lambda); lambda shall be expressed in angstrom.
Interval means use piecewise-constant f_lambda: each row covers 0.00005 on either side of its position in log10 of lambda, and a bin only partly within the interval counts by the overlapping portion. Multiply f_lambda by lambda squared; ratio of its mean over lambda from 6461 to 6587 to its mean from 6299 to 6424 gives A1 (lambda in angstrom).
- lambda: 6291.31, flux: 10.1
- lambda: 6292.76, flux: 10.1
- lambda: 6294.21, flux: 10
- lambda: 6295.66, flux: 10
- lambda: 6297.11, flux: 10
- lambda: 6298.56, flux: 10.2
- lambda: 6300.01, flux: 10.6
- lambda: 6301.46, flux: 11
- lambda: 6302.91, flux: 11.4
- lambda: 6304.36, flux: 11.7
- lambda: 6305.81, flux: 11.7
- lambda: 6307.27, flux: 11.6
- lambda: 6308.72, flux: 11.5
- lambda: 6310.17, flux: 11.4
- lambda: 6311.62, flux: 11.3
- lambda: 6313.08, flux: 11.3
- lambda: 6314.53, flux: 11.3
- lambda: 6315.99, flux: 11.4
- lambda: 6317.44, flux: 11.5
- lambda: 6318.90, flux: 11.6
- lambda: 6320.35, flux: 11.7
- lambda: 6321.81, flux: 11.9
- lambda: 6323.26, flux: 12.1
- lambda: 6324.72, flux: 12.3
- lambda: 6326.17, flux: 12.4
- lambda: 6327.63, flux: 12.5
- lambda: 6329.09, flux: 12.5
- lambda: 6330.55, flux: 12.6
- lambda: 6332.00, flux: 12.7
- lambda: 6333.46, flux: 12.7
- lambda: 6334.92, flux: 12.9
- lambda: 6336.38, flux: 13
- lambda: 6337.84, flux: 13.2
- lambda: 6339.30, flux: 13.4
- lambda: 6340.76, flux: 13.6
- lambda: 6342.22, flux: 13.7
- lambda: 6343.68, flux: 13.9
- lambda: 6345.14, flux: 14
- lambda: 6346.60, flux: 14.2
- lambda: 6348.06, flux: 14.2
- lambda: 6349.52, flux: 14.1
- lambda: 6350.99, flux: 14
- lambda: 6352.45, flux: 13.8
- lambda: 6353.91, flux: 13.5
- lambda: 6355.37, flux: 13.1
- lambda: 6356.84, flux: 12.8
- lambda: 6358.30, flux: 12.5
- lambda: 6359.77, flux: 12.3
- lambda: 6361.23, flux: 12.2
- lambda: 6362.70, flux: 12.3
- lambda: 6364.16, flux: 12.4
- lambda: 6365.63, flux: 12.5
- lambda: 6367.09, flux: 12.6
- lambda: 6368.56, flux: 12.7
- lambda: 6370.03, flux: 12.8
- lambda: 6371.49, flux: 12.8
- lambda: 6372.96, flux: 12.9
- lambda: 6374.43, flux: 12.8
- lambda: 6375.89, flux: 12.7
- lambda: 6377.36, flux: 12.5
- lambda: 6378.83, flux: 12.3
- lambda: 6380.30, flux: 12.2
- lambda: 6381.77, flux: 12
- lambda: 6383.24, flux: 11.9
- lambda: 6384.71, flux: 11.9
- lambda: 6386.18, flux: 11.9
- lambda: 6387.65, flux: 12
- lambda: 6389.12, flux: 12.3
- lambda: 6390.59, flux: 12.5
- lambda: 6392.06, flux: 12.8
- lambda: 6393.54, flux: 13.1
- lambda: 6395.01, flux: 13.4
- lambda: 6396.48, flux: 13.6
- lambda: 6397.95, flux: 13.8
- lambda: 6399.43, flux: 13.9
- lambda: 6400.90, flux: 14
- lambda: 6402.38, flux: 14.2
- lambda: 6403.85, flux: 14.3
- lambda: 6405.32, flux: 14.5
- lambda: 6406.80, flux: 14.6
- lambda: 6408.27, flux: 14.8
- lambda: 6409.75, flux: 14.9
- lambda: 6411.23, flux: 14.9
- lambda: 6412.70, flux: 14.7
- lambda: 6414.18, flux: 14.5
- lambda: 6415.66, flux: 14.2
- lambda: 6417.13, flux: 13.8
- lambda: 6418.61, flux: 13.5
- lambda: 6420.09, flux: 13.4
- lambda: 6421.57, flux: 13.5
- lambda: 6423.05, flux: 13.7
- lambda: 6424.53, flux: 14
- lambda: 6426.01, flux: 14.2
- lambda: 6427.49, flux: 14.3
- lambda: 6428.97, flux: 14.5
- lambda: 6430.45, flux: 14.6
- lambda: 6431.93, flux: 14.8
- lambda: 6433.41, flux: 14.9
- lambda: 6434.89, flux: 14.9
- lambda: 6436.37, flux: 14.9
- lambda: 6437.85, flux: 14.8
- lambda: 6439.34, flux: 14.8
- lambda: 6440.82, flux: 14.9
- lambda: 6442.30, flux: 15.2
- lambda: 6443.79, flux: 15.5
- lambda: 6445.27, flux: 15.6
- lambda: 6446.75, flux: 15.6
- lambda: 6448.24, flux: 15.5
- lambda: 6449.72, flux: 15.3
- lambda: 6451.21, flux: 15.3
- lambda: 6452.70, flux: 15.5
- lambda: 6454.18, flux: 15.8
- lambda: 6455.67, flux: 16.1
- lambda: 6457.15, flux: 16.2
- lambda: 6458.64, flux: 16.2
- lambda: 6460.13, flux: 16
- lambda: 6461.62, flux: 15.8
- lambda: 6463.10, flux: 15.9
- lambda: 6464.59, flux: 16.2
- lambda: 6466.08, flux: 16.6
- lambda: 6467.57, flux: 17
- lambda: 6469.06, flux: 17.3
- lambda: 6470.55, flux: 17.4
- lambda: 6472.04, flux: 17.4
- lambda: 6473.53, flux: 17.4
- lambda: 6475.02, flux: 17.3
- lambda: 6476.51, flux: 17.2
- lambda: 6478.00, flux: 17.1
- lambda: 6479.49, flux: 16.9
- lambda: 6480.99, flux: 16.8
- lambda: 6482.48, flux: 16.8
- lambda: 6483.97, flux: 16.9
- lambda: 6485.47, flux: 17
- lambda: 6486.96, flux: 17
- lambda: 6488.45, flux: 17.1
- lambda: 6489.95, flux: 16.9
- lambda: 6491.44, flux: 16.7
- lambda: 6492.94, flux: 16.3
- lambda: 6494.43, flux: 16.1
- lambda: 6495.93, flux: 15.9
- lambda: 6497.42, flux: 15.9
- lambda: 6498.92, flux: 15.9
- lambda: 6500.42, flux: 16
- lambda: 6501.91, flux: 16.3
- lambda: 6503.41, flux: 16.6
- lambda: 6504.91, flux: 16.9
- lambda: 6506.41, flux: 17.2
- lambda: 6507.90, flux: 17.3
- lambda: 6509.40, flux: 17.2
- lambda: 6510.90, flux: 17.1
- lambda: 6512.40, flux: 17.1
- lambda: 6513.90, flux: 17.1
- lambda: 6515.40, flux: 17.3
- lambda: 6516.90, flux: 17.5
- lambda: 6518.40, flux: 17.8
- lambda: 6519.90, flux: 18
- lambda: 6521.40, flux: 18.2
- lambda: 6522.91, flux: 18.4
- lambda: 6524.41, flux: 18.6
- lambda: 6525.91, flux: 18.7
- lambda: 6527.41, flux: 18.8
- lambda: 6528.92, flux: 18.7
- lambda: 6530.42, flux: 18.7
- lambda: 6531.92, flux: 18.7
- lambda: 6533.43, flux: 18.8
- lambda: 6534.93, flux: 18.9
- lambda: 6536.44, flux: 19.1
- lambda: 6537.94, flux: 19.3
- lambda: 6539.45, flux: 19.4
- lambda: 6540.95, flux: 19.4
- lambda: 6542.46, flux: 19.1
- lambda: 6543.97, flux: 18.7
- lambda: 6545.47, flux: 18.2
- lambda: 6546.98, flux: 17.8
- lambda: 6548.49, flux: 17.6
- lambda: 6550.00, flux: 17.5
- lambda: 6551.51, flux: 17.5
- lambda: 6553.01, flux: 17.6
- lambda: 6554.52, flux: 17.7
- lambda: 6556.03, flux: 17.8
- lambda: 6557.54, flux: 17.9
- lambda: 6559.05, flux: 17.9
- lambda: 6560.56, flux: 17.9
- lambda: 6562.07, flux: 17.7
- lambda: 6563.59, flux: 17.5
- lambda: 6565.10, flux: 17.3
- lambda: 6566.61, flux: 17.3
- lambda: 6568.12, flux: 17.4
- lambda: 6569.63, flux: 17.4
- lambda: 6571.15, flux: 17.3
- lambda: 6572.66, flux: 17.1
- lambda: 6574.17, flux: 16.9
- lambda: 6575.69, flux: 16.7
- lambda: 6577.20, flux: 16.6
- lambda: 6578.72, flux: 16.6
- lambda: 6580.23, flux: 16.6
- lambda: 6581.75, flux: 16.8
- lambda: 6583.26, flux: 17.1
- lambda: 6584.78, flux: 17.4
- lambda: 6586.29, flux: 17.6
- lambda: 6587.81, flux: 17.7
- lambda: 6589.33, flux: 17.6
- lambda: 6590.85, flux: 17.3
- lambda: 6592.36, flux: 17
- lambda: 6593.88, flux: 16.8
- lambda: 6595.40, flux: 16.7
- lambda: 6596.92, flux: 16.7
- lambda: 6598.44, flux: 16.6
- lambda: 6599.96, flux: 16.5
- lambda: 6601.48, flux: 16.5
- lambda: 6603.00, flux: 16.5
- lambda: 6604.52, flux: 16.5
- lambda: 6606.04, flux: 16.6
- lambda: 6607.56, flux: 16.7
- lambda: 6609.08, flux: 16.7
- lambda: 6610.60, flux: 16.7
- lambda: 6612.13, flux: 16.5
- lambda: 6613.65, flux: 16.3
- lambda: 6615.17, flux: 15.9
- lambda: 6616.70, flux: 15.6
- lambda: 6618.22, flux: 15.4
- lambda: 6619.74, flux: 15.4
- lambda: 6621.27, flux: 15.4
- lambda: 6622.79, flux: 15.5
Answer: 1.4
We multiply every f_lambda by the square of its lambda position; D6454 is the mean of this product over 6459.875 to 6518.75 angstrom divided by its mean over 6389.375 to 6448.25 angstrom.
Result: 1.2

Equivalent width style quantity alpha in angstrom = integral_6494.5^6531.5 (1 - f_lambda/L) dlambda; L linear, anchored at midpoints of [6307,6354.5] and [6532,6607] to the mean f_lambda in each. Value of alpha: -2.23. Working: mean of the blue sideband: 12.7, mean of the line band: 17.4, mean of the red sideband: 17.5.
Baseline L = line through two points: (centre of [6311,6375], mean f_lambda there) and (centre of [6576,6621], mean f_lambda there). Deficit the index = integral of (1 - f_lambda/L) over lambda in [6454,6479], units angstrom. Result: -3.5 angstrom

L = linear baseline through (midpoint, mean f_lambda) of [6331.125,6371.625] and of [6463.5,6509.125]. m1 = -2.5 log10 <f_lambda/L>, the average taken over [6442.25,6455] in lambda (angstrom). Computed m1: 0.02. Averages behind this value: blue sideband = 13.1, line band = 15.5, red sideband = 16.8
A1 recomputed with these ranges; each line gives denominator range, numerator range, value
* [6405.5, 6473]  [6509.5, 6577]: 1.22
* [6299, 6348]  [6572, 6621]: 1.48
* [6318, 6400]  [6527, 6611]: 1.46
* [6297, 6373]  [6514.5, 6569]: 1.56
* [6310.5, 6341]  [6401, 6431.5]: 1.20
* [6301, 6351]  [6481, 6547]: 1.50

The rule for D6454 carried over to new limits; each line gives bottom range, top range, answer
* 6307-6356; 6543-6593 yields 1.48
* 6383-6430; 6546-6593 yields 1.33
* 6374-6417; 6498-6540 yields 1.39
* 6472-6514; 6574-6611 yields 1.03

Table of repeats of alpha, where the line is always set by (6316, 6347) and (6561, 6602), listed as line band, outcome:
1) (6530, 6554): -3.12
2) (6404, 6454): -0.87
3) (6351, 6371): 0.71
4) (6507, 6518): -0.95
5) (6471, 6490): -2.18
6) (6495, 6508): -0.59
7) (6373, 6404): 2.02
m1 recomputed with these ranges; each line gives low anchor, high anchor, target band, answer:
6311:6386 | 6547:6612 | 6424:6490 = -0.08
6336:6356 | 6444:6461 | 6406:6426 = 0.06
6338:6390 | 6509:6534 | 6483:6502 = 0.04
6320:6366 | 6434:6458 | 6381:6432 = 0.06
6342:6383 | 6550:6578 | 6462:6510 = -0.07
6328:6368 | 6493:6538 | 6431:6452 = 0.03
